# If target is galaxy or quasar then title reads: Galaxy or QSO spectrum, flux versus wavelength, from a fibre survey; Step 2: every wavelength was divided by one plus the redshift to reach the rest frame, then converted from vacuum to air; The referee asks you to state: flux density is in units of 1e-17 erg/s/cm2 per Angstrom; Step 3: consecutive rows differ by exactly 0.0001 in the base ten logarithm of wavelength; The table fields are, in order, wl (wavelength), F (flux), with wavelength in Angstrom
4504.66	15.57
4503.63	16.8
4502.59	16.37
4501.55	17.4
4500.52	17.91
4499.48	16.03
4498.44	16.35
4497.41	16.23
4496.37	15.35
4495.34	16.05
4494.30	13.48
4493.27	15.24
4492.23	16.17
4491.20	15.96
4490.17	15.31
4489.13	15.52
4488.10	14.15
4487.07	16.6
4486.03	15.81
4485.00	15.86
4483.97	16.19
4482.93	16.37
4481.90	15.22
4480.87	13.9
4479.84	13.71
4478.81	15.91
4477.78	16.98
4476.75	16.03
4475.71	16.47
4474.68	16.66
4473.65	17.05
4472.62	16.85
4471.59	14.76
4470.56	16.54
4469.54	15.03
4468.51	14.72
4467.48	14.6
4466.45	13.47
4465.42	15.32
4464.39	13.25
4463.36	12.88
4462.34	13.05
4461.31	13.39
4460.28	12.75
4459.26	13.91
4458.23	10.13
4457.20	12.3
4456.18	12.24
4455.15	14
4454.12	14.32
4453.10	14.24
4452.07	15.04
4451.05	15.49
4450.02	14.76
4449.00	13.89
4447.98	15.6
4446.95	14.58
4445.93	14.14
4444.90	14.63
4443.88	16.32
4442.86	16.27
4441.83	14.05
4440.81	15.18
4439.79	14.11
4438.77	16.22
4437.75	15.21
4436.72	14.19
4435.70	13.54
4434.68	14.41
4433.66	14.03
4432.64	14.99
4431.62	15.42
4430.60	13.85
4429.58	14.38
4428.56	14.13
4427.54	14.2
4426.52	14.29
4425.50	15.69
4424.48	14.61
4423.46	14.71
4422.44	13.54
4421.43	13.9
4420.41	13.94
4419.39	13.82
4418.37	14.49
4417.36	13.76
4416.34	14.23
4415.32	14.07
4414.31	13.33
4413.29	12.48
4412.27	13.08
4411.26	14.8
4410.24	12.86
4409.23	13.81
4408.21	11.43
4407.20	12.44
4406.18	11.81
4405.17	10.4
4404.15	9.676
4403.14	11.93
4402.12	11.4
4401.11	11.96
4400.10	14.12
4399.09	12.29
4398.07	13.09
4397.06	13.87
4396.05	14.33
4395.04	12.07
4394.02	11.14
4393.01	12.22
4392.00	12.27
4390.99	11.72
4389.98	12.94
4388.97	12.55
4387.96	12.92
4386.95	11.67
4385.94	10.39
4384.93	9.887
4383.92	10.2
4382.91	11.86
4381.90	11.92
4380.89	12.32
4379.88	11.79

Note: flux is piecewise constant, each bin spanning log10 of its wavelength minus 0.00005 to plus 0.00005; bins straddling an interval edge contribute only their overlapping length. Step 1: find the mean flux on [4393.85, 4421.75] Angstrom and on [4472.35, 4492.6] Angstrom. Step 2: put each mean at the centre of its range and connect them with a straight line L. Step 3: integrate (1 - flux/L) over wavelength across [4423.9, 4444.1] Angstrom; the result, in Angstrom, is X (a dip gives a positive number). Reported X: -1.2 Angstrom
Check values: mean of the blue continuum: 12.9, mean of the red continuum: 15.8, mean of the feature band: 14.7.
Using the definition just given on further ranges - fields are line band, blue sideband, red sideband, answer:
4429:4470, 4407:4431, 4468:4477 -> 2.20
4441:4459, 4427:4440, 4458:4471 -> -0.10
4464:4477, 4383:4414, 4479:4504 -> -0.44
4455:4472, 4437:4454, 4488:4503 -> 1.83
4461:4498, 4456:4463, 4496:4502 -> -1.90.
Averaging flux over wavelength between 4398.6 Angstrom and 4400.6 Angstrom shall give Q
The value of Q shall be 13.2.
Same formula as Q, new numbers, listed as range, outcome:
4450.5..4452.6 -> 15.2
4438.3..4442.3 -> 14.9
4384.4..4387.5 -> 10.7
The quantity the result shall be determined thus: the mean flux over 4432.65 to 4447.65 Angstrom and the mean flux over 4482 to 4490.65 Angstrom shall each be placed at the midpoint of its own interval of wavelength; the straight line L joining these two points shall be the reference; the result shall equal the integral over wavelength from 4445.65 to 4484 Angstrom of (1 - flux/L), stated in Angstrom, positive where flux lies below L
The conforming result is 1.7 Angstrom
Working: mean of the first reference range 14.8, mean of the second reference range 15.7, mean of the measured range 14.6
